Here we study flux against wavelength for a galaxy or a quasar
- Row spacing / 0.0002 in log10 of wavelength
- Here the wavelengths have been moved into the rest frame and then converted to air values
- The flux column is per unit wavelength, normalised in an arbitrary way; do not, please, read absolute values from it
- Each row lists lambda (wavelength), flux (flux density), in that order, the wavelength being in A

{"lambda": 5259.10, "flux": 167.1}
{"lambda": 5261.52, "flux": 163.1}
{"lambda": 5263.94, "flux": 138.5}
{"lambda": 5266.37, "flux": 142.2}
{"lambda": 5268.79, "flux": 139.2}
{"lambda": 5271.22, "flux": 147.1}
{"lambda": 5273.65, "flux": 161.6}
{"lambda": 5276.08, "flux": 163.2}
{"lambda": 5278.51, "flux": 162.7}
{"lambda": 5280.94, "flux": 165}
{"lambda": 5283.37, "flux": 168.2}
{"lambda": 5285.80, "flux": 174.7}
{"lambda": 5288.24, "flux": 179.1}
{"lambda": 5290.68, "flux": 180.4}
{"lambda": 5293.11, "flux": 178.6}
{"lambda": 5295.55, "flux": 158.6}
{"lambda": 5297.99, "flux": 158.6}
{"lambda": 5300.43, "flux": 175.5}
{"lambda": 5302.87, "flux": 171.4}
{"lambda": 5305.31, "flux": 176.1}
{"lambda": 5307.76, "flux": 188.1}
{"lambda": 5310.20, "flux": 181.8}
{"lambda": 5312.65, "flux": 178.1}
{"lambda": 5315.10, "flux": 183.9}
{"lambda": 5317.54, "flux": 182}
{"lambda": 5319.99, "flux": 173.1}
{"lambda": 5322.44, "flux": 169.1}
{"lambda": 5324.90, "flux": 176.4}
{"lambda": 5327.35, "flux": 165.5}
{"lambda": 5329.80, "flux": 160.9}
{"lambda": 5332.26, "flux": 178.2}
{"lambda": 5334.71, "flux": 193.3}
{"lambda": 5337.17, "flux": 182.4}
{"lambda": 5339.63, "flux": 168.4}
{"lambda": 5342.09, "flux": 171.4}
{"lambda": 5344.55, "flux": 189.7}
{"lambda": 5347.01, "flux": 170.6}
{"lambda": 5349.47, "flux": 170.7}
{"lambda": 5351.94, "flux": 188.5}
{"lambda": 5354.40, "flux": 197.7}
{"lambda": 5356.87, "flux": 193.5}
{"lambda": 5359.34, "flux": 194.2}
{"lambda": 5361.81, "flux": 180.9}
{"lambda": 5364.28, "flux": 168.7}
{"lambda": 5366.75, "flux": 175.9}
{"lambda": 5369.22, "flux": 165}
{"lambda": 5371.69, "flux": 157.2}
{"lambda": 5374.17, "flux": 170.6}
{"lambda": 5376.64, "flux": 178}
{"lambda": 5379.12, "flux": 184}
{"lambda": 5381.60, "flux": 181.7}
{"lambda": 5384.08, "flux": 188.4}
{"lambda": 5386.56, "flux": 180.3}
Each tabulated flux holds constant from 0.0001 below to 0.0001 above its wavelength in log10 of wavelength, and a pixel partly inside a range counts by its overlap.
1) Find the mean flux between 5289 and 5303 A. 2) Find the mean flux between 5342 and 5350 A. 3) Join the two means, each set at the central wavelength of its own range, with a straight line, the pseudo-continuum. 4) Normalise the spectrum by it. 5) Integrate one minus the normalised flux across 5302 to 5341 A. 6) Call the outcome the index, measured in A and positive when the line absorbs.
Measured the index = -0.68 A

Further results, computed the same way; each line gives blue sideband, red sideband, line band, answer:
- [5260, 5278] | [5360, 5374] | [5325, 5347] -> -1.52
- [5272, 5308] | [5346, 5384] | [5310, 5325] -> -0.38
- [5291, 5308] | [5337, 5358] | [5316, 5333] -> 0.44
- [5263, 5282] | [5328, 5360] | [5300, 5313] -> -0.99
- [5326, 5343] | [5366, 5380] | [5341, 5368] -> -1.44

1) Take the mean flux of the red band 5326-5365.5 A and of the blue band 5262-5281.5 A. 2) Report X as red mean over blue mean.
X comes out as 1.2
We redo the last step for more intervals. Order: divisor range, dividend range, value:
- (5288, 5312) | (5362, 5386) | 1.00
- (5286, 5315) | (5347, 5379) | 1.02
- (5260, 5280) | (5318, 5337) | 1.14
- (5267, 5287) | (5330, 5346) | 1.12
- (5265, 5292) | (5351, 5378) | 1.10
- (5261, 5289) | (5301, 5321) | 1.13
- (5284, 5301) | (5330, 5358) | 1.05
